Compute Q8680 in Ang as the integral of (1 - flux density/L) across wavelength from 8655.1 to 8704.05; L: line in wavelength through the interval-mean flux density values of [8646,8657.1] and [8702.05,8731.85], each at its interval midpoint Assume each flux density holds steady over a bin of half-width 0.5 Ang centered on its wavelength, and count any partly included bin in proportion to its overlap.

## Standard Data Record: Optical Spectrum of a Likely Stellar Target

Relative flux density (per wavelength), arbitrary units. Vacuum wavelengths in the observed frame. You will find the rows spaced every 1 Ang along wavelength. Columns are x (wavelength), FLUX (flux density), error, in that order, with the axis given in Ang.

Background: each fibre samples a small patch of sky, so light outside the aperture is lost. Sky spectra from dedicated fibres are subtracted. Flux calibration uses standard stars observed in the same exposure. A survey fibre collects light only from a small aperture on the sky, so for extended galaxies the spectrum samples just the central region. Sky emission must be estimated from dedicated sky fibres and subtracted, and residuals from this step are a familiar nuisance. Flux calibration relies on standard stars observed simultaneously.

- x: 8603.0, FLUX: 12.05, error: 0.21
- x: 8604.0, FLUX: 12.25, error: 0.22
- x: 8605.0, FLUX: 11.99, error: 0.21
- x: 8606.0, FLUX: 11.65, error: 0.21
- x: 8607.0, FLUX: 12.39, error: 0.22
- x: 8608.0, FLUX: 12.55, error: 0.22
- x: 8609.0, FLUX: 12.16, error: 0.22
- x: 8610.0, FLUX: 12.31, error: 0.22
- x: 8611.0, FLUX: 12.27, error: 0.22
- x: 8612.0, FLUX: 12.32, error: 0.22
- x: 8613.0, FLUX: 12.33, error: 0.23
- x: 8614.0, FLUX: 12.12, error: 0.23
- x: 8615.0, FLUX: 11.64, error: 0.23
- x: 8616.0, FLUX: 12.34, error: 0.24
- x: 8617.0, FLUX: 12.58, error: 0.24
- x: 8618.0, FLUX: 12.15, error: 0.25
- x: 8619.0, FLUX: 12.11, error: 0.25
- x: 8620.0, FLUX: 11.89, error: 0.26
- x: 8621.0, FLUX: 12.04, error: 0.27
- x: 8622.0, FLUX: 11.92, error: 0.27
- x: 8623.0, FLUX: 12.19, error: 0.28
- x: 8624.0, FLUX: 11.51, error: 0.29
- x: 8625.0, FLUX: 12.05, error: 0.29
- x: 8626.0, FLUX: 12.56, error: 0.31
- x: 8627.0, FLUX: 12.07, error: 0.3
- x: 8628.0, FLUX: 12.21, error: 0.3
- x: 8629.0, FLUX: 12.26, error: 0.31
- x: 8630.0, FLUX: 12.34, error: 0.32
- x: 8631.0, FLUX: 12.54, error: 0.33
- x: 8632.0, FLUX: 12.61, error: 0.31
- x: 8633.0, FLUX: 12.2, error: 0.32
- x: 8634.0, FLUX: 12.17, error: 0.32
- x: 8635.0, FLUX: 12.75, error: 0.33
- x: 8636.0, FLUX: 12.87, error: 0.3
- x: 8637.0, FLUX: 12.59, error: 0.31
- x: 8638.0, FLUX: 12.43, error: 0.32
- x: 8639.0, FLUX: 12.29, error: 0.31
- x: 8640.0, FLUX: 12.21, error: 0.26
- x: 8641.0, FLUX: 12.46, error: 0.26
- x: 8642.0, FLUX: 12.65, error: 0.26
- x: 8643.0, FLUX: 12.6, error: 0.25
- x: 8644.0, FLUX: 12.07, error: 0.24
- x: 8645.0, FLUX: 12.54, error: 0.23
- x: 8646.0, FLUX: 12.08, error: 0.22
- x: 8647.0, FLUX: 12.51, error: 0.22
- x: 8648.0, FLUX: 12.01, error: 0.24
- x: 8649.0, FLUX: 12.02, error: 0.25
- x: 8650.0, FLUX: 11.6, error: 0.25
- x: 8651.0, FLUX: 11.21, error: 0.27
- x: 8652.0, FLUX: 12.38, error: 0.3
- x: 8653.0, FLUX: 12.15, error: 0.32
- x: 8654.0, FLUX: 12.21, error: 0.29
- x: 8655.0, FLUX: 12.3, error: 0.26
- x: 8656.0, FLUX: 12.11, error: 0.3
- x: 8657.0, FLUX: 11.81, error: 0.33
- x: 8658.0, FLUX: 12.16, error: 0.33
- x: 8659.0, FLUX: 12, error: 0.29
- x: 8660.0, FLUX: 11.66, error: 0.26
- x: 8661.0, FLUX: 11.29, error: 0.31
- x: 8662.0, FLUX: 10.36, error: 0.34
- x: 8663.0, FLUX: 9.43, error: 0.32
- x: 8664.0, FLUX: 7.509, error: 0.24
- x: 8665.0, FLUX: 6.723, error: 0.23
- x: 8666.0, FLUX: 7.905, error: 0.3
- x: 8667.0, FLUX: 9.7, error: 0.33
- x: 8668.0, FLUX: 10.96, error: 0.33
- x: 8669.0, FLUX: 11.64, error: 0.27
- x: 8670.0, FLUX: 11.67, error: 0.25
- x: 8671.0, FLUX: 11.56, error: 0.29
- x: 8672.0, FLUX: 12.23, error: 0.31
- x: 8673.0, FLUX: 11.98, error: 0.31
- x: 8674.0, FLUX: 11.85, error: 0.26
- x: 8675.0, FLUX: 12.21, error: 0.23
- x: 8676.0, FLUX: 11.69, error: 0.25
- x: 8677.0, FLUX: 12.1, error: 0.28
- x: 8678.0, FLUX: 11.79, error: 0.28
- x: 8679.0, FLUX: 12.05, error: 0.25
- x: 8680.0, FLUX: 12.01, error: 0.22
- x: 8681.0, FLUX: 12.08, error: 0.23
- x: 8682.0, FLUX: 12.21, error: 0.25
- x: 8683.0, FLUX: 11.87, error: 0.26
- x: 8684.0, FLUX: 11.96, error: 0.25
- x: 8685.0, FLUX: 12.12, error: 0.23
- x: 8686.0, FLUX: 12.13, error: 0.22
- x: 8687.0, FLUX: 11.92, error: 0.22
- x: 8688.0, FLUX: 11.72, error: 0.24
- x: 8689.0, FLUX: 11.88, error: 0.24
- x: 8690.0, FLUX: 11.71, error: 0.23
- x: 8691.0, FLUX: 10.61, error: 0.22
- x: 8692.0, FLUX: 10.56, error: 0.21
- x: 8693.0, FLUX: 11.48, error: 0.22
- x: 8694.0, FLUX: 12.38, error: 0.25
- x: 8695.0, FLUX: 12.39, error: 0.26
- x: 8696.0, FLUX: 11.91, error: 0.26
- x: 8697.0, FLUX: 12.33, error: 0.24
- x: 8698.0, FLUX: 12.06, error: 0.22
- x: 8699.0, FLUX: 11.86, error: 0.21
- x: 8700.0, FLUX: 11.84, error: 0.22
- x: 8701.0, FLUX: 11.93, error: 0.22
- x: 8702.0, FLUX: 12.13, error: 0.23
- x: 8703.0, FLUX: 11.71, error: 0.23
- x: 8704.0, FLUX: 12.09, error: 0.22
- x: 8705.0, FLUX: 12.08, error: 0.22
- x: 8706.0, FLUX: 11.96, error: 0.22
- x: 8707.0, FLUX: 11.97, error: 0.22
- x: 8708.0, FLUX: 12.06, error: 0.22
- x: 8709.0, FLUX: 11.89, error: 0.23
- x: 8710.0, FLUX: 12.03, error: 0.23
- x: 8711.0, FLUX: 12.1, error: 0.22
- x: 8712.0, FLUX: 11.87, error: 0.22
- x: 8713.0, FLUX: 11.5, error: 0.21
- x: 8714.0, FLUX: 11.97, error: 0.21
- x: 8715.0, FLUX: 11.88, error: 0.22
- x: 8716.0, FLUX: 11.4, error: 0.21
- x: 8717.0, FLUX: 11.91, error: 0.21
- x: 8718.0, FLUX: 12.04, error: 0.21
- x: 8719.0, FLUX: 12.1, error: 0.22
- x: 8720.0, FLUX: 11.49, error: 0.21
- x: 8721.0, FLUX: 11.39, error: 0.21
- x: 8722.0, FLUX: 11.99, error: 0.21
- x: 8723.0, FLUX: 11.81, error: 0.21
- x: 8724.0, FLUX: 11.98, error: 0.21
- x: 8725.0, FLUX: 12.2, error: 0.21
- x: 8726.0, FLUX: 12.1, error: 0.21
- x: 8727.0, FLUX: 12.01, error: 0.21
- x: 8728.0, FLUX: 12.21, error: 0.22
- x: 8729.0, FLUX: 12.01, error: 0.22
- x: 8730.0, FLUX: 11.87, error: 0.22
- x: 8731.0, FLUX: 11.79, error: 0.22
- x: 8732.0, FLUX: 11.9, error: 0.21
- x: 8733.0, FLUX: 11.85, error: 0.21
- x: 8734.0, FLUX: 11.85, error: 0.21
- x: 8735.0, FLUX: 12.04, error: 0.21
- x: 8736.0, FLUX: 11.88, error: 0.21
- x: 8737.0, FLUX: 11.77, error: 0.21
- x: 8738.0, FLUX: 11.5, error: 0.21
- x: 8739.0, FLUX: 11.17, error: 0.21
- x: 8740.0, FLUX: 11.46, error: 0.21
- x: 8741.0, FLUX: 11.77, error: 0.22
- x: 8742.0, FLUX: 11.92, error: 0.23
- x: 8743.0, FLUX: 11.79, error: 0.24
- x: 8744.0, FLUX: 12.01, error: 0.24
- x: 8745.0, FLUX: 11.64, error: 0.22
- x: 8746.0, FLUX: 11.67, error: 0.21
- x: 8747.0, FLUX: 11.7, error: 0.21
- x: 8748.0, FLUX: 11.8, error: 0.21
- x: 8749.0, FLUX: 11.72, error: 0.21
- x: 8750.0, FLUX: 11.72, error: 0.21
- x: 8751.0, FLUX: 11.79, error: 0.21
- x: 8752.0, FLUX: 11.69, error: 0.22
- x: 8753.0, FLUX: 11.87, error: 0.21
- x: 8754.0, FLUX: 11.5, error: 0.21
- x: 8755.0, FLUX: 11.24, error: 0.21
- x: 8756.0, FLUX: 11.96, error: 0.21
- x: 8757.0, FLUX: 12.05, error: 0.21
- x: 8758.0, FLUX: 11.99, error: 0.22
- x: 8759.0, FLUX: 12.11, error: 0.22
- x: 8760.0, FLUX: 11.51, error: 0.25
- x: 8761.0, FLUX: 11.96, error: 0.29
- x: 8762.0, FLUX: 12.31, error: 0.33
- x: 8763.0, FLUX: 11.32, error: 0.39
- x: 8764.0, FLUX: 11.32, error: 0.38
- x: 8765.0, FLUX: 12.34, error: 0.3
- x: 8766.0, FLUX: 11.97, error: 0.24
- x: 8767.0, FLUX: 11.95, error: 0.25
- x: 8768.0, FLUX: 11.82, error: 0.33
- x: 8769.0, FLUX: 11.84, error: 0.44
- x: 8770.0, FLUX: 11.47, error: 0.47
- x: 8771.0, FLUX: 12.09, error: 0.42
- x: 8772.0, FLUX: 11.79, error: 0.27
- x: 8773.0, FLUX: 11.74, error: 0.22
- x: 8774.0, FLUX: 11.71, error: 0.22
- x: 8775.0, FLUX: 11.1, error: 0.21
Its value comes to 2.2 Ang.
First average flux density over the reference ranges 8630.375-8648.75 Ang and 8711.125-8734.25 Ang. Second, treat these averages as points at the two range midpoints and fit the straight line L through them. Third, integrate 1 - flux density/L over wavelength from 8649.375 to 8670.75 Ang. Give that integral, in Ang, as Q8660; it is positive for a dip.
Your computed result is 2.4 Ang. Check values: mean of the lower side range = 12.4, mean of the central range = 10.9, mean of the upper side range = 11.9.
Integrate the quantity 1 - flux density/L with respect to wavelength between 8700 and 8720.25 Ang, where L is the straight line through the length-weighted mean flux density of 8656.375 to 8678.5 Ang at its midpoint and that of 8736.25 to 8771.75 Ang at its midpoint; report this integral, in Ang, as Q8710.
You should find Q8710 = -1.0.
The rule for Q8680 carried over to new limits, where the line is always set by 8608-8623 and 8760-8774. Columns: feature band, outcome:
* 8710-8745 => 0.2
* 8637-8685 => 1.9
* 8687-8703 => 0.3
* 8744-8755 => 0.1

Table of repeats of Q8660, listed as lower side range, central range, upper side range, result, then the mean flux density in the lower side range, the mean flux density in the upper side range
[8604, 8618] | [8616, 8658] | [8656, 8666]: -3.9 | 12.2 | 10.3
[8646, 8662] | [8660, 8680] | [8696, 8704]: 1.9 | 11.9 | 12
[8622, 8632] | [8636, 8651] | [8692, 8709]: -0.2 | 12.2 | 12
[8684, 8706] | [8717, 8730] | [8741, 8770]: -0.1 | 11.9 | 11.8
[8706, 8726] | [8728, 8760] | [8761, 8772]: 0.2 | 11.9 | 11.8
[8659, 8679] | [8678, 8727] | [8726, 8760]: -2.8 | 10.8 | 11.8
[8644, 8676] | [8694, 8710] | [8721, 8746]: -0.6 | 11.3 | 11.8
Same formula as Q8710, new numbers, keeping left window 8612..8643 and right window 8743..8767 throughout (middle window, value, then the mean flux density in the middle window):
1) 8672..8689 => 0.1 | 12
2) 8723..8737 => -0.1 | 12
